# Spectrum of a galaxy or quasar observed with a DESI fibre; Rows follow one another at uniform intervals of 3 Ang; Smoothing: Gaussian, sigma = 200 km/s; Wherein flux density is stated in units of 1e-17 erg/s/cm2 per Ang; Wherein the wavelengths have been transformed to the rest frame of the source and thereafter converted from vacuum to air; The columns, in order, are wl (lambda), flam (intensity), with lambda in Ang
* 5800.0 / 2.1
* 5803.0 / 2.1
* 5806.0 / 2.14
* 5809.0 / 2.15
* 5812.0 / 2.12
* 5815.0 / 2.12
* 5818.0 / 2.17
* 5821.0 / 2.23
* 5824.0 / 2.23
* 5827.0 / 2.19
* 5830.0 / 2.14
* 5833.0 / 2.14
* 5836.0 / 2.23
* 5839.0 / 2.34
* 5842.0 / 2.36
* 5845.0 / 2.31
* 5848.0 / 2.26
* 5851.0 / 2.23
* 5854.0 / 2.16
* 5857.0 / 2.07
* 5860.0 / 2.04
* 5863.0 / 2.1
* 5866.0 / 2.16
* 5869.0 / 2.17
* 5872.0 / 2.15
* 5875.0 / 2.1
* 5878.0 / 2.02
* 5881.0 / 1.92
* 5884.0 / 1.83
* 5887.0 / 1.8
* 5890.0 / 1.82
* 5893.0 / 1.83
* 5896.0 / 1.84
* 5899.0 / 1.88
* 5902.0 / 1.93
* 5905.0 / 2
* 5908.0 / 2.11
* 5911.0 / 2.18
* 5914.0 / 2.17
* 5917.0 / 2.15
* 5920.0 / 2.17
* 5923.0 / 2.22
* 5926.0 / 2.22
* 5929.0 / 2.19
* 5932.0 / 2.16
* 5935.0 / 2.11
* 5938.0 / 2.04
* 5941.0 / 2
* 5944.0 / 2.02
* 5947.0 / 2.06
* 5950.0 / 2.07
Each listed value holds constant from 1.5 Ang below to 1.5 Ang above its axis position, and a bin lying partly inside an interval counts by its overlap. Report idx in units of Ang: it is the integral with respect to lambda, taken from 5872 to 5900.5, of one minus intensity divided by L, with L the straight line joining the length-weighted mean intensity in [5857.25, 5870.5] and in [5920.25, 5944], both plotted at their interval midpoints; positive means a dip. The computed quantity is 2.8 Ang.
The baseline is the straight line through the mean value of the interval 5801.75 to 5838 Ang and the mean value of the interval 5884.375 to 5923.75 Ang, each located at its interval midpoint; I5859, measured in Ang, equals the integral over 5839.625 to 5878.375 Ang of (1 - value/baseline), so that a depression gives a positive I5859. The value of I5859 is -1.5 Ang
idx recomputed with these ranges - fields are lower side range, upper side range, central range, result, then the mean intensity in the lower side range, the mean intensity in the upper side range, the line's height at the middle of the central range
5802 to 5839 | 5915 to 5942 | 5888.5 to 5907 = 2.3 Ang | 2.17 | 2.14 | 2.15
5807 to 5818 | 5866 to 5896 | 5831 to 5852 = -2.1 Ang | 2.14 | 1.96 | 2.06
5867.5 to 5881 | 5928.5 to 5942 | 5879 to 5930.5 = 1.9 Ang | 2.09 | 2.1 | 2.09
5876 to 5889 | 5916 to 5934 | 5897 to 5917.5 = 0.2 Ang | 1.9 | 2.18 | 2.06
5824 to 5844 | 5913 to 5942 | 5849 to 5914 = 5.0 Ang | 2.24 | 2.15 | 2.19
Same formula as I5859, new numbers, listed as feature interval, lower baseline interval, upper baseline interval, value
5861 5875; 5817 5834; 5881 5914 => -0.7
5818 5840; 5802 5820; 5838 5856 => -0.1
